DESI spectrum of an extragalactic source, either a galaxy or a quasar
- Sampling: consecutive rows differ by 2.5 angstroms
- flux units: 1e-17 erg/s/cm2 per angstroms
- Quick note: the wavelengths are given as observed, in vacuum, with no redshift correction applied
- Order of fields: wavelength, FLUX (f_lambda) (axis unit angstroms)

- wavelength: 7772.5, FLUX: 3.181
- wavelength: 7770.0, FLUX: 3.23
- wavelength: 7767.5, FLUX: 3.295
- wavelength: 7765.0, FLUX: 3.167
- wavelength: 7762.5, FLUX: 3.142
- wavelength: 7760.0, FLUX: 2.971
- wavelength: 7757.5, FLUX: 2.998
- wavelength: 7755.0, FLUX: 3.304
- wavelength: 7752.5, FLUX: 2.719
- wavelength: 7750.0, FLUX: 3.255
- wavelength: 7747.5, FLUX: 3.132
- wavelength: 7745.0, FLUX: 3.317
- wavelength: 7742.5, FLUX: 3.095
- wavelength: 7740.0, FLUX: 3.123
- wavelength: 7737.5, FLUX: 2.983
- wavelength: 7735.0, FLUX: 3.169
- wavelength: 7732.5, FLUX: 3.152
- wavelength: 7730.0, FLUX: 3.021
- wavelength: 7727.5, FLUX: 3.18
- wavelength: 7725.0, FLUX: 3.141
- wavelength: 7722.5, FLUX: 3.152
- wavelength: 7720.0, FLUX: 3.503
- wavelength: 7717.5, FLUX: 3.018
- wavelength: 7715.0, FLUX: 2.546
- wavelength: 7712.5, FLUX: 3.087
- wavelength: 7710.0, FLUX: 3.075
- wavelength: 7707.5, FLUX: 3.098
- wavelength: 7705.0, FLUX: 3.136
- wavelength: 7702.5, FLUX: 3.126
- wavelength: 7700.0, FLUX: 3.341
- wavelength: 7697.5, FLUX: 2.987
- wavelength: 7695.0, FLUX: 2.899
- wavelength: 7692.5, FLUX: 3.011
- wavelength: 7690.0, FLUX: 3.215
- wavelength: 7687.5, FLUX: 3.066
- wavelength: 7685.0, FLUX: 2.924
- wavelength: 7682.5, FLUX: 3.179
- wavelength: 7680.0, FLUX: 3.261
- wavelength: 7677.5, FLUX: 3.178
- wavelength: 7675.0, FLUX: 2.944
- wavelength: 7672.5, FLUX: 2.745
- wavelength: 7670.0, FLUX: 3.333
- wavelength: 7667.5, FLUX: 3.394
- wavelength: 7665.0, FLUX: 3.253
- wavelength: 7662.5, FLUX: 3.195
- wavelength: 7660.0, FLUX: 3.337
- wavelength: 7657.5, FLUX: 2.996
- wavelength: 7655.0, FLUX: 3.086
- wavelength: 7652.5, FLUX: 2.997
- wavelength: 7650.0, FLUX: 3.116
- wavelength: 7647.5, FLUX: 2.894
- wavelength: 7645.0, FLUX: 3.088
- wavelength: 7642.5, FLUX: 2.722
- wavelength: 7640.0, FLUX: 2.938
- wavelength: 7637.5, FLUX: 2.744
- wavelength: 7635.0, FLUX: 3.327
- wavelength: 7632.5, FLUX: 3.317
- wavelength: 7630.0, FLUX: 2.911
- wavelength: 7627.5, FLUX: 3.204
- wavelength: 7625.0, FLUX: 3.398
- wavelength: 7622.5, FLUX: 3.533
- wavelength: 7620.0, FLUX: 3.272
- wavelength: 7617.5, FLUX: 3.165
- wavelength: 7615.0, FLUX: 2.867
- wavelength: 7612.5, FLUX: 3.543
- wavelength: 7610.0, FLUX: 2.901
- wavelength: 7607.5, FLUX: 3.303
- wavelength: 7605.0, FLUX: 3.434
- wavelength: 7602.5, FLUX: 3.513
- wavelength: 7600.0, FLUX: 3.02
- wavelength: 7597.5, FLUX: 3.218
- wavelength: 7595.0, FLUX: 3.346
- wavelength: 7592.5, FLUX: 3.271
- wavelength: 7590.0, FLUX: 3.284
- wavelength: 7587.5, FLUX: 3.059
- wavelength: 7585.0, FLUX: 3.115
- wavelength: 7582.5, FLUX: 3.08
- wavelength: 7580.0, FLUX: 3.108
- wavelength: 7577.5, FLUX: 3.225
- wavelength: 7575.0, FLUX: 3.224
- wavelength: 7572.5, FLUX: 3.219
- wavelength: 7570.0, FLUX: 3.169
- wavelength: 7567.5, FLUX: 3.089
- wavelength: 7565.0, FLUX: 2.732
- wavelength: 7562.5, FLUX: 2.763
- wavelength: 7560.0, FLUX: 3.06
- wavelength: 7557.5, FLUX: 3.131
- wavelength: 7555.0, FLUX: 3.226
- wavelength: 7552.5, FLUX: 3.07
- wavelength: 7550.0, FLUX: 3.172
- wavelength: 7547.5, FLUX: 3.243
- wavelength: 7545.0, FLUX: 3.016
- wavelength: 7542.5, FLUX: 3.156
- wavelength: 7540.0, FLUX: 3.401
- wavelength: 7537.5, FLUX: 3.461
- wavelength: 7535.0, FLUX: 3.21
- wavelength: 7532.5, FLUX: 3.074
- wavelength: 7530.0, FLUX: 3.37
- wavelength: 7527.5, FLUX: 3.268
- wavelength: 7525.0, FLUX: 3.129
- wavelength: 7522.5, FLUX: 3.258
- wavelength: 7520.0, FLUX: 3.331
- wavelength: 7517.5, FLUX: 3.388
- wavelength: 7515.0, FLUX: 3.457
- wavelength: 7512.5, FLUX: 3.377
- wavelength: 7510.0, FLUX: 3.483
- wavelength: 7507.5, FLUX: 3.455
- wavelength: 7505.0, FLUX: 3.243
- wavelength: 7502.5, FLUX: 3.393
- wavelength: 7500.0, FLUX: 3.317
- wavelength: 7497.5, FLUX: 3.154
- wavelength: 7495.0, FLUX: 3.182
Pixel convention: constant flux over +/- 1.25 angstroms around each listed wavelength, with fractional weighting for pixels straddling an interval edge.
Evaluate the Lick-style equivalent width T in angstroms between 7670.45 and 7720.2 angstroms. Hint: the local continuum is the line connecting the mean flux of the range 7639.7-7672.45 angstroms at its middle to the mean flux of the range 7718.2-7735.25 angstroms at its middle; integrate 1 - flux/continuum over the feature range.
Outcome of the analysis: 1.3 angstroms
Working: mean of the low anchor 3.1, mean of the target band 3.06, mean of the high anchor 3.18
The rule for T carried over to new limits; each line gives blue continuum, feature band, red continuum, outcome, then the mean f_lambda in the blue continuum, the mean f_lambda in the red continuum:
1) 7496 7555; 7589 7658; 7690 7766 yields 0.7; 3.28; 3.1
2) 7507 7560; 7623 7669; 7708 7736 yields 0.7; 3.26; 3.09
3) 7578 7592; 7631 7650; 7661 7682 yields 0.9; 3.14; 3.17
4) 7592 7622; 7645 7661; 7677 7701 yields 0.5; 3.24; 3.1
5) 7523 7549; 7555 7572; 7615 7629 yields 1.2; 3.23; 3.27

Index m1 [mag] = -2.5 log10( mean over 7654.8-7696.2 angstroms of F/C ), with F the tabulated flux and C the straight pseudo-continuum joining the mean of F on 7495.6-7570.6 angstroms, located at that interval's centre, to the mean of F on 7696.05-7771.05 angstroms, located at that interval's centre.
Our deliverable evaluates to 0.01 mag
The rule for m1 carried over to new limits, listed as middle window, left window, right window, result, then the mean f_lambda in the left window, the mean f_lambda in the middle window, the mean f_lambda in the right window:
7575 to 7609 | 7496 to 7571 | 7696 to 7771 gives -0.01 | 3.22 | 3.23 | 3.11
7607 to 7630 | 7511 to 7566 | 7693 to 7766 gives -0.02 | 3.2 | 3.22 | 3.1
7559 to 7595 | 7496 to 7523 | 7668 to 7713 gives 0.05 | 3.35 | 3.11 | 3.09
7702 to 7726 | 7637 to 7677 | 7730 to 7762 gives 0.00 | 3.06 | 3.09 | 3.1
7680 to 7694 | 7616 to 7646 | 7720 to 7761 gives 0.01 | 3.13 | 3.09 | 3.12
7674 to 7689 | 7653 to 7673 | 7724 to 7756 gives 0.02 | 3.18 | 3.1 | 3.12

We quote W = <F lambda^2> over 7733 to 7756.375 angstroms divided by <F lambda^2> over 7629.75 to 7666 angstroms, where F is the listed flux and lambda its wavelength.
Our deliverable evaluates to 1.04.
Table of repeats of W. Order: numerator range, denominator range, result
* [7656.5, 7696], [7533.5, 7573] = 1.03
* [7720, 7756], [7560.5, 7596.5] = 1.05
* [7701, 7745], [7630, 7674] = 1.03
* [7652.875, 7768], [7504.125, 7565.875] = 1.01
